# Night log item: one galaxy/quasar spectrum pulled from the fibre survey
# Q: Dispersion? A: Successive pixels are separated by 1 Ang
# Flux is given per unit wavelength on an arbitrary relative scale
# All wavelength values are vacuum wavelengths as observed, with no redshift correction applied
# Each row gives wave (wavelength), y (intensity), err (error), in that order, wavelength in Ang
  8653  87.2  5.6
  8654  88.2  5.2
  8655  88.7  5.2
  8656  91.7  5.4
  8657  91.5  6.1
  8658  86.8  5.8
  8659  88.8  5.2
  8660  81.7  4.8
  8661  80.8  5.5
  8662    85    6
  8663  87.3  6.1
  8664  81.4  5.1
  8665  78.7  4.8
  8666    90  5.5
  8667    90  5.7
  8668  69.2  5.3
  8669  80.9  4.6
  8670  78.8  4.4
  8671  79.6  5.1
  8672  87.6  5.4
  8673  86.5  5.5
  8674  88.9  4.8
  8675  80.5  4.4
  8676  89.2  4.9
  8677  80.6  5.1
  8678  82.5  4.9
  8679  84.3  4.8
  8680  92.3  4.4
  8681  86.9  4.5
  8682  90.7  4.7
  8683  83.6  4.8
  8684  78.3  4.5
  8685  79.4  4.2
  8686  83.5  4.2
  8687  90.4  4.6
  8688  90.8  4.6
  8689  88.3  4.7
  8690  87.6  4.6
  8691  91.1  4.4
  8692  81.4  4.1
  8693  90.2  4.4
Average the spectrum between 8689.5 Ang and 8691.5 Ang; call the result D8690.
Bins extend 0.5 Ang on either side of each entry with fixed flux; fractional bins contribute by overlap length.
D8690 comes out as 89.3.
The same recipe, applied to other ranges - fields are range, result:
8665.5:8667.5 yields 90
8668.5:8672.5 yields 81.7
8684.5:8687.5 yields 84.4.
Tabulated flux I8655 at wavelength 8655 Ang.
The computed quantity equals 88.7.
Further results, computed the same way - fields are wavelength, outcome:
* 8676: 89.2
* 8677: 80.6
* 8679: 84.3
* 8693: 90.2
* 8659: 88.8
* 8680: 92.3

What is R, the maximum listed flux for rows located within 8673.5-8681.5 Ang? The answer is 92.3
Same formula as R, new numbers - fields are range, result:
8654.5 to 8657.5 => 91.7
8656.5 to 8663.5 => 91.5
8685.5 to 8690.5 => 90.8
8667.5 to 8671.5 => 80.9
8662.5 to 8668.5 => 90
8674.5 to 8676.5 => 89.2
